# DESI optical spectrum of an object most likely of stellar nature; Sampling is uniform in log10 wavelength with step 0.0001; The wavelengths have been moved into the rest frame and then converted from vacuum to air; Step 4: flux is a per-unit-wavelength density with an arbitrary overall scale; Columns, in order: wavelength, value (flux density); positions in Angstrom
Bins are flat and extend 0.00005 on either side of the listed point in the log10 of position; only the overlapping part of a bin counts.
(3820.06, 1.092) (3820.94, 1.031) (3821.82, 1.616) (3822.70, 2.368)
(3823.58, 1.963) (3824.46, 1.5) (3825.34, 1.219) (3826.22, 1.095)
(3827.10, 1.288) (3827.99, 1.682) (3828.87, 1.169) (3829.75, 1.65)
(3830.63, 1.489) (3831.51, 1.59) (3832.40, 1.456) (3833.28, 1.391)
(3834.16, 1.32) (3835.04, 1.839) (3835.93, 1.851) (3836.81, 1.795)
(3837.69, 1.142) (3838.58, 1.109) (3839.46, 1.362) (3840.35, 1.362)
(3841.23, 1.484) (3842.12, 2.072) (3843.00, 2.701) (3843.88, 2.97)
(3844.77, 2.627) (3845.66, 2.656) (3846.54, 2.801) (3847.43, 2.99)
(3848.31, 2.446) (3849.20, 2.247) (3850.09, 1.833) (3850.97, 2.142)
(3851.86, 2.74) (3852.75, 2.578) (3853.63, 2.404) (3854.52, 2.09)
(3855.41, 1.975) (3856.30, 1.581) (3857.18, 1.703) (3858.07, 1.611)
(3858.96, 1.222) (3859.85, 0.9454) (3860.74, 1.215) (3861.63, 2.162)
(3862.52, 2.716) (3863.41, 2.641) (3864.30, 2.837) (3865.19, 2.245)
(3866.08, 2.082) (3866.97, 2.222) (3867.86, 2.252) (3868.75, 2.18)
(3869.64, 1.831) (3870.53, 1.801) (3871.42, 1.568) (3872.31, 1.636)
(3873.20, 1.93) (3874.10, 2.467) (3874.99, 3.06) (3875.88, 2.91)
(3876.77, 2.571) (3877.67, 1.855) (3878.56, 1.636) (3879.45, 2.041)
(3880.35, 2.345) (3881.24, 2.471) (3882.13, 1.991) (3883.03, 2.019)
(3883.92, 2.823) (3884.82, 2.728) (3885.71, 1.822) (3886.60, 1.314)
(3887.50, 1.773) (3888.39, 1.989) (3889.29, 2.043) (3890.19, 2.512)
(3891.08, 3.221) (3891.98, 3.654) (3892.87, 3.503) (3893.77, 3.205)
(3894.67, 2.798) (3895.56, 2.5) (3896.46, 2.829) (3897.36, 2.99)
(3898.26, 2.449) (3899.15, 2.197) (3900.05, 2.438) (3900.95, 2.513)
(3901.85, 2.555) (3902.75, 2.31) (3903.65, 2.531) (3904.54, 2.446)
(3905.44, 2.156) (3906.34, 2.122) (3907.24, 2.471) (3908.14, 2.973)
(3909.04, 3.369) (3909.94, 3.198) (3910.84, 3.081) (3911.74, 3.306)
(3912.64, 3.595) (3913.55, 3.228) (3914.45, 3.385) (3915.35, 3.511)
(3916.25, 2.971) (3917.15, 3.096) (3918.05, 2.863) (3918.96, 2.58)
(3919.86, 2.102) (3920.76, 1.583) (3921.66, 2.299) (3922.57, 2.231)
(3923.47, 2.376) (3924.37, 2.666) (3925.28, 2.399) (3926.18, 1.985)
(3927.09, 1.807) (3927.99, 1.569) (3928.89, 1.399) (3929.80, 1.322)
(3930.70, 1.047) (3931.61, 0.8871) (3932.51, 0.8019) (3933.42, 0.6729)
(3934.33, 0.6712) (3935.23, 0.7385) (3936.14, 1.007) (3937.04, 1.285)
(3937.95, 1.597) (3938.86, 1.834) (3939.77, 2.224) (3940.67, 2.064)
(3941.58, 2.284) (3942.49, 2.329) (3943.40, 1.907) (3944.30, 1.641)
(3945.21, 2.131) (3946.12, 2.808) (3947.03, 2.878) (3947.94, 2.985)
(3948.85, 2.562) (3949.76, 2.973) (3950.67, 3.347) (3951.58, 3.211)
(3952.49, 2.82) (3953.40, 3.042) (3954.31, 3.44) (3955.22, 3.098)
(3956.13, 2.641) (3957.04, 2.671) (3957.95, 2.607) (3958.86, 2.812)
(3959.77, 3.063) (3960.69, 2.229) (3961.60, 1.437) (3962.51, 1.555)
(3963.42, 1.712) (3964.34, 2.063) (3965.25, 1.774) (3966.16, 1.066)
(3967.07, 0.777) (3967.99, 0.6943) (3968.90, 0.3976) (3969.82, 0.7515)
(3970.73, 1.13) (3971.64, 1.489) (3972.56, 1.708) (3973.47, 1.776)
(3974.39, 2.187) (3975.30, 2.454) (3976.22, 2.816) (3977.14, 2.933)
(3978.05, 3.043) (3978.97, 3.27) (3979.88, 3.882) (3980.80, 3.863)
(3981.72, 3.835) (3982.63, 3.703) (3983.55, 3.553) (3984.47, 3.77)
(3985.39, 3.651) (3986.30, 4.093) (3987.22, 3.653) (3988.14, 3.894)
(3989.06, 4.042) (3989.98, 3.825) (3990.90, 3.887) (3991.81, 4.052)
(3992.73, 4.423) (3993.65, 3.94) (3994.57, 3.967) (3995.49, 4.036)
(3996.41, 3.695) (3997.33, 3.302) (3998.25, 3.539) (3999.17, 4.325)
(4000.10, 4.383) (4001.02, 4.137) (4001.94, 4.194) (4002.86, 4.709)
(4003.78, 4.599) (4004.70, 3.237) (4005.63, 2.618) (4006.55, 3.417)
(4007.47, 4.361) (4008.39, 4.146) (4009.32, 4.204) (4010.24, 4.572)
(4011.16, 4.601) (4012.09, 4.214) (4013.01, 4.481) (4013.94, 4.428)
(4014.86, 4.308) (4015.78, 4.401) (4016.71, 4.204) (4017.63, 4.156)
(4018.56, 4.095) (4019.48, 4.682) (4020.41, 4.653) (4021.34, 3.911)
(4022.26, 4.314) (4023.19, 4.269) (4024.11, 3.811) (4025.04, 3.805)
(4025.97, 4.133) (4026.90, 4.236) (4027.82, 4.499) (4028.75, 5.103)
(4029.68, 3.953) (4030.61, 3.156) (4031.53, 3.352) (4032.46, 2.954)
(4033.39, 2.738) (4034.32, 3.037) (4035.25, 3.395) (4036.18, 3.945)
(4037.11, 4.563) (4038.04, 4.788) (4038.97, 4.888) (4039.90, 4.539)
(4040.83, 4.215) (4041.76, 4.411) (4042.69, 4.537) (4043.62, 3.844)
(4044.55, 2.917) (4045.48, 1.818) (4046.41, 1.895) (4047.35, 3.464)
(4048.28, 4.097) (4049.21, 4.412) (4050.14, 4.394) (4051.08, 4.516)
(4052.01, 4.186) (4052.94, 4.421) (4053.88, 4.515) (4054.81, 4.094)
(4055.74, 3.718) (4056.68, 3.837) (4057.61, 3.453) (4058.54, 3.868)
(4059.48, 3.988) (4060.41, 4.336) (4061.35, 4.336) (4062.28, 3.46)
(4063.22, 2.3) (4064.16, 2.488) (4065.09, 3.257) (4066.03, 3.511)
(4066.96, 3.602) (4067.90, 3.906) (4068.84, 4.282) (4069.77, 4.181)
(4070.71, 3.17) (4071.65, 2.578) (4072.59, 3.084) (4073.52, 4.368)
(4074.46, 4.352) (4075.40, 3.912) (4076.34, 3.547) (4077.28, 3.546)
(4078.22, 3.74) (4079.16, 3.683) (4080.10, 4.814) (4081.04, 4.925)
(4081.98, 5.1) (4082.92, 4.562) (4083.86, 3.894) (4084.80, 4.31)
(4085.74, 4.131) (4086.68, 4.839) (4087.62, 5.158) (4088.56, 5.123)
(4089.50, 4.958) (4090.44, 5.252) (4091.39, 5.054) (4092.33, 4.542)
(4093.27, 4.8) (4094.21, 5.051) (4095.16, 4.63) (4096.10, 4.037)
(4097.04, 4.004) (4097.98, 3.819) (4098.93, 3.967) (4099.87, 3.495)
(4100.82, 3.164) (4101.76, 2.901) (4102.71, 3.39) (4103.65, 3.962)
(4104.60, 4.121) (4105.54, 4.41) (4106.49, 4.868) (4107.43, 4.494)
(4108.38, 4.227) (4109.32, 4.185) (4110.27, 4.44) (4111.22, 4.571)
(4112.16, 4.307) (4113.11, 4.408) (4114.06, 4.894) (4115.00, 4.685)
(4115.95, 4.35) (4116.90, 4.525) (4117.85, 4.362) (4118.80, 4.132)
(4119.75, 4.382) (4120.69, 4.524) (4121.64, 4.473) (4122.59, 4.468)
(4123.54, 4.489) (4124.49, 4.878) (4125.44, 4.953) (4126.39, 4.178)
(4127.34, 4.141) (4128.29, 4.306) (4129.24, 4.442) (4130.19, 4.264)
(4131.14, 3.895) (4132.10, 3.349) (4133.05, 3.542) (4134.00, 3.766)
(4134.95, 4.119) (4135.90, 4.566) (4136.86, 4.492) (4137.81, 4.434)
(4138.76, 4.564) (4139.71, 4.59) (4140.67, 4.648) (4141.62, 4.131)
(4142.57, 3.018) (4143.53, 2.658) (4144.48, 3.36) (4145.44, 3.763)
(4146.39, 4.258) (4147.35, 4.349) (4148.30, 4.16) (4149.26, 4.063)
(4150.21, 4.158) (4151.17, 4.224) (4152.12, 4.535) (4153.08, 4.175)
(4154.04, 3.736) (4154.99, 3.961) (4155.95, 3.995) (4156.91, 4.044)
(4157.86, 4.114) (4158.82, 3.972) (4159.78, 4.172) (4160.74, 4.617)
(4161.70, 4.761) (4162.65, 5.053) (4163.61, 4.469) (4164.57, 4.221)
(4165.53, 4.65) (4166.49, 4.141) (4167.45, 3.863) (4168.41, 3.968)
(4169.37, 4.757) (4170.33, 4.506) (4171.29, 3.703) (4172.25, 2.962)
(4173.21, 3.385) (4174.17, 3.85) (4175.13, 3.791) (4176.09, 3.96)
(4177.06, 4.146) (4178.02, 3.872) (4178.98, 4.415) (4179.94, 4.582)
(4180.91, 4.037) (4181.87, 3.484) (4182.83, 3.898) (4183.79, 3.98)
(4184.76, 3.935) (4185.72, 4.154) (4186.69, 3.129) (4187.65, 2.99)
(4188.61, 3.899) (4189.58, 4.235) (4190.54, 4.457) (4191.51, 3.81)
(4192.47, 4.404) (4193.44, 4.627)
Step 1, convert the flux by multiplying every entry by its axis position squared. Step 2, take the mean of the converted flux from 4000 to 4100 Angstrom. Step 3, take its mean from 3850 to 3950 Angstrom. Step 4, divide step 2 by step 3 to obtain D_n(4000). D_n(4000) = 1.94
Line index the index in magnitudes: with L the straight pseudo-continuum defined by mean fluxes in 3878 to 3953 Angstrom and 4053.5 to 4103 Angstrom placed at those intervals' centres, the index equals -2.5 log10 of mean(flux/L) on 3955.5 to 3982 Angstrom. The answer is 0.32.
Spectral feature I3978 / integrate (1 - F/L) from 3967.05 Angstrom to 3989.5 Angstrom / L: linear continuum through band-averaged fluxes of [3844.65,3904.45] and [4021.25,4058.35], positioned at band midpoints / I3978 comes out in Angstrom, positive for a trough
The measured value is 4.0 Angstrom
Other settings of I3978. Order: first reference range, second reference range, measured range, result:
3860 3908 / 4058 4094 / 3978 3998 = -3.1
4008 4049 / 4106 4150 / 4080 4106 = -1.3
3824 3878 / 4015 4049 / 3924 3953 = 9.8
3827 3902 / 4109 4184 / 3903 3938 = 4.6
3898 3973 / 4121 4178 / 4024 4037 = -2.9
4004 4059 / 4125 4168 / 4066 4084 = 0.4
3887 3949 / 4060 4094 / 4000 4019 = -4.7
